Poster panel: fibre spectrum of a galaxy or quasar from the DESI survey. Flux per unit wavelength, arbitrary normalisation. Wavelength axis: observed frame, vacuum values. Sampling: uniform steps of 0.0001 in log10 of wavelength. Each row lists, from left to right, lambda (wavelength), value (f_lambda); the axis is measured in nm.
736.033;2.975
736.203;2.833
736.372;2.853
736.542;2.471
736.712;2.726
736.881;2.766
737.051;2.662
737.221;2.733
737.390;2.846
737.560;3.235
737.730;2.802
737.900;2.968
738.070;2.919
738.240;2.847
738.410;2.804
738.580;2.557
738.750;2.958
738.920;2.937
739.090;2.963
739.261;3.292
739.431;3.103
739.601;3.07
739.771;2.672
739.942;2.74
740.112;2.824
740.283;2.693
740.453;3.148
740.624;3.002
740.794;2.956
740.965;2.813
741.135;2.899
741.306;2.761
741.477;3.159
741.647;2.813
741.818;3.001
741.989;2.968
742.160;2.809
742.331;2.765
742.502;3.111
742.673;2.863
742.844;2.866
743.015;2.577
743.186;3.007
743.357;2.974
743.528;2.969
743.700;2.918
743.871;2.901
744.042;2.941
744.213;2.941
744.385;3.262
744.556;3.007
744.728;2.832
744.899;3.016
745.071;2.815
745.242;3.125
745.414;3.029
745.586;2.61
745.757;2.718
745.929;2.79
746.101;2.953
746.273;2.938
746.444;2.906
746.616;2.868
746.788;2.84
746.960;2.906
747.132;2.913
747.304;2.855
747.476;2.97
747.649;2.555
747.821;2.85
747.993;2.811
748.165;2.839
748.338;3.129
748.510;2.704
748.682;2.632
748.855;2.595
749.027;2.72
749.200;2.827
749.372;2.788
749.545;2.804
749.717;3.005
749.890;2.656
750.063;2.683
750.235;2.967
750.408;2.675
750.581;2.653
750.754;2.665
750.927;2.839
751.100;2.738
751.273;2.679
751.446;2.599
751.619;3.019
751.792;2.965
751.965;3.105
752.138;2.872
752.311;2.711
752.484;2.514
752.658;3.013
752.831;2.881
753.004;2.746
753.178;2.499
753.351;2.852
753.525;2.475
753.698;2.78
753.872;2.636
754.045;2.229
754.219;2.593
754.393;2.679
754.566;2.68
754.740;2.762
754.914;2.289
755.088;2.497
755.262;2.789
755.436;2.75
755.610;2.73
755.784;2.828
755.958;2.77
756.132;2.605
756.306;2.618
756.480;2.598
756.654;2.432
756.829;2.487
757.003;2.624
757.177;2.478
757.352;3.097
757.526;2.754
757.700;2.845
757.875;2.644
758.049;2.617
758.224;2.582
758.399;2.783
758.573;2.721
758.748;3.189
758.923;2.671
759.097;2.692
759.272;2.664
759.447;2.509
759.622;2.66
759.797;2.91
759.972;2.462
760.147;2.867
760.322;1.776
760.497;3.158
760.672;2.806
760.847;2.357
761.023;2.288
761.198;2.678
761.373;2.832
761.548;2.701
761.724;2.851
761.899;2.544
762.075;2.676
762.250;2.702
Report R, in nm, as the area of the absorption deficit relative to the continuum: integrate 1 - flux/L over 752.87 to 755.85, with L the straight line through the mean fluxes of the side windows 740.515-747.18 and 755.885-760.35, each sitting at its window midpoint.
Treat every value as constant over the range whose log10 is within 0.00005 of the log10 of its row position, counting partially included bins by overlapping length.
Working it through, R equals 0.10 nm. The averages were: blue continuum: 2.91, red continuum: 2.67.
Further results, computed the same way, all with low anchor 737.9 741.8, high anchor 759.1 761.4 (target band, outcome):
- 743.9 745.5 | -0.087 nm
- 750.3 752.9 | -0.057 nm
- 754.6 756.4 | 0.010 nm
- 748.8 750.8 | 0.004 nm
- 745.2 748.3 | -0.058 nm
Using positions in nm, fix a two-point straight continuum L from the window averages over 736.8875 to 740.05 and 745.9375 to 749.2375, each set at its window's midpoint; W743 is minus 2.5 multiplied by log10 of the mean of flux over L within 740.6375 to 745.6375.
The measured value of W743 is -0.024 mag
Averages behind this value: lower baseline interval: 2.89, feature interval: 2.92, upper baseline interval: 2.83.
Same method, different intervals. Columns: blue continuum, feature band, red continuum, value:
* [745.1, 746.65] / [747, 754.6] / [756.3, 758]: 0.01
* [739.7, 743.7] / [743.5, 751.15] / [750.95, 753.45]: 0.00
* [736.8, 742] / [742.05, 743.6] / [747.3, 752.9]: -0.01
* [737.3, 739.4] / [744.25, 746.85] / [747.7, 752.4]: -0.03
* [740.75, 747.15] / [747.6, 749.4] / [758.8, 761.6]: 0.02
